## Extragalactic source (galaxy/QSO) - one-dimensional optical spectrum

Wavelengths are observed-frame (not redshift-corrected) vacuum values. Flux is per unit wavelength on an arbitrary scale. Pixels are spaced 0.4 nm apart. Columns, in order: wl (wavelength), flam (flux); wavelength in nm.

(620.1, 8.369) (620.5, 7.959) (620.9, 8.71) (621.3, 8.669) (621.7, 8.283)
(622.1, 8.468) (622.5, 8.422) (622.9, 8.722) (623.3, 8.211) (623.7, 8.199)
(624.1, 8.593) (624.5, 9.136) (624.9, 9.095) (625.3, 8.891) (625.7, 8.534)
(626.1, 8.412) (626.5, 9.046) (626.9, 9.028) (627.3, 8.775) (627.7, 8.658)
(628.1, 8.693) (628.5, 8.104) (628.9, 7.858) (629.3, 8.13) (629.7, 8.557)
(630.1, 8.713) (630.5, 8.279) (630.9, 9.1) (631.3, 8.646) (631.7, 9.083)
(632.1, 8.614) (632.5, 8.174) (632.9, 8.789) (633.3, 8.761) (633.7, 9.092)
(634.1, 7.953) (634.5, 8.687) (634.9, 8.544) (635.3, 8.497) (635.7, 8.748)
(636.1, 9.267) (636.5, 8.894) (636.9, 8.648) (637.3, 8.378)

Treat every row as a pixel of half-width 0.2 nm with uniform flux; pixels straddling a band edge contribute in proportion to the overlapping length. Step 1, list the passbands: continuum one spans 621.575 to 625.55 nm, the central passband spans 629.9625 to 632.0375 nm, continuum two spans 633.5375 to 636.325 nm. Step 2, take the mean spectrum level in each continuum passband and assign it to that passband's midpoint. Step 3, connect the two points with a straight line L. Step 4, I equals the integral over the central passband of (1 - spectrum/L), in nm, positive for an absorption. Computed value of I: -0.02 nm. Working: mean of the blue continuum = 8.61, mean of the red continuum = 8.68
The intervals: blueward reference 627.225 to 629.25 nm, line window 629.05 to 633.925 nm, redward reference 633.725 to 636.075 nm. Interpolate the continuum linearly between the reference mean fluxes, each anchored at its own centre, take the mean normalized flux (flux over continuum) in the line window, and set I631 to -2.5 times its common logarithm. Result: -0.02 mag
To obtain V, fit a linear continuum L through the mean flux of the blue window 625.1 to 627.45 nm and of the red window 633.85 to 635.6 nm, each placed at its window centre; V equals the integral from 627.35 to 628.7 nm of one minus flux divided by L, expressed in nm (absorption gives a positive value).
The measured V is 0.031 nm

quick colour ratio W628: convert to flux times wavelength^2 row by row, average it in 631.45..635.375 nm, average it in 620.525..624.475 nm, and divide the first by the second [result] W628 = 1.05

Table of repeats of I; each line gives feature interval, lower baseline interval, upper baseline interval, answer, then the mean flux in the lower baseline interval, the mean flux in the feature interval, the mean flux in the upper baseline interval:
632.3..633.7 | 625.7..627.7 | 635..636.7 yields 0.03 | 8.77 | 8.65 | 8.83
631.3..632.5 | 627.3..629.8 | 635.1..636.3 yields -0.02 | 8.36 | 8.7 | 8.84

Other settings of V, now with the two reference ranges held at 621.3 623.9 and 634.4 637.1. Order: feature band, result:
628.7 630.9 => 0.06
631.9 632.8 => 0.02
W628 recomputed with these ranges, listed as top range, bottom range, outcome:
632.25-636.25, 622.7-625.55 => 1.03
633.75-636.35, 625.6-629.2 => 1.04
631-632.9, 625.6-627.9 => 1.01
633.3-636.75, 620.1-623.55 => 1.08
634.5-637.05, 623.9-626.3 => 1.03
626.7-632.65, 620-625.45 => 1.02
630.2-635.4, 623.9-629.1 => 1.02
